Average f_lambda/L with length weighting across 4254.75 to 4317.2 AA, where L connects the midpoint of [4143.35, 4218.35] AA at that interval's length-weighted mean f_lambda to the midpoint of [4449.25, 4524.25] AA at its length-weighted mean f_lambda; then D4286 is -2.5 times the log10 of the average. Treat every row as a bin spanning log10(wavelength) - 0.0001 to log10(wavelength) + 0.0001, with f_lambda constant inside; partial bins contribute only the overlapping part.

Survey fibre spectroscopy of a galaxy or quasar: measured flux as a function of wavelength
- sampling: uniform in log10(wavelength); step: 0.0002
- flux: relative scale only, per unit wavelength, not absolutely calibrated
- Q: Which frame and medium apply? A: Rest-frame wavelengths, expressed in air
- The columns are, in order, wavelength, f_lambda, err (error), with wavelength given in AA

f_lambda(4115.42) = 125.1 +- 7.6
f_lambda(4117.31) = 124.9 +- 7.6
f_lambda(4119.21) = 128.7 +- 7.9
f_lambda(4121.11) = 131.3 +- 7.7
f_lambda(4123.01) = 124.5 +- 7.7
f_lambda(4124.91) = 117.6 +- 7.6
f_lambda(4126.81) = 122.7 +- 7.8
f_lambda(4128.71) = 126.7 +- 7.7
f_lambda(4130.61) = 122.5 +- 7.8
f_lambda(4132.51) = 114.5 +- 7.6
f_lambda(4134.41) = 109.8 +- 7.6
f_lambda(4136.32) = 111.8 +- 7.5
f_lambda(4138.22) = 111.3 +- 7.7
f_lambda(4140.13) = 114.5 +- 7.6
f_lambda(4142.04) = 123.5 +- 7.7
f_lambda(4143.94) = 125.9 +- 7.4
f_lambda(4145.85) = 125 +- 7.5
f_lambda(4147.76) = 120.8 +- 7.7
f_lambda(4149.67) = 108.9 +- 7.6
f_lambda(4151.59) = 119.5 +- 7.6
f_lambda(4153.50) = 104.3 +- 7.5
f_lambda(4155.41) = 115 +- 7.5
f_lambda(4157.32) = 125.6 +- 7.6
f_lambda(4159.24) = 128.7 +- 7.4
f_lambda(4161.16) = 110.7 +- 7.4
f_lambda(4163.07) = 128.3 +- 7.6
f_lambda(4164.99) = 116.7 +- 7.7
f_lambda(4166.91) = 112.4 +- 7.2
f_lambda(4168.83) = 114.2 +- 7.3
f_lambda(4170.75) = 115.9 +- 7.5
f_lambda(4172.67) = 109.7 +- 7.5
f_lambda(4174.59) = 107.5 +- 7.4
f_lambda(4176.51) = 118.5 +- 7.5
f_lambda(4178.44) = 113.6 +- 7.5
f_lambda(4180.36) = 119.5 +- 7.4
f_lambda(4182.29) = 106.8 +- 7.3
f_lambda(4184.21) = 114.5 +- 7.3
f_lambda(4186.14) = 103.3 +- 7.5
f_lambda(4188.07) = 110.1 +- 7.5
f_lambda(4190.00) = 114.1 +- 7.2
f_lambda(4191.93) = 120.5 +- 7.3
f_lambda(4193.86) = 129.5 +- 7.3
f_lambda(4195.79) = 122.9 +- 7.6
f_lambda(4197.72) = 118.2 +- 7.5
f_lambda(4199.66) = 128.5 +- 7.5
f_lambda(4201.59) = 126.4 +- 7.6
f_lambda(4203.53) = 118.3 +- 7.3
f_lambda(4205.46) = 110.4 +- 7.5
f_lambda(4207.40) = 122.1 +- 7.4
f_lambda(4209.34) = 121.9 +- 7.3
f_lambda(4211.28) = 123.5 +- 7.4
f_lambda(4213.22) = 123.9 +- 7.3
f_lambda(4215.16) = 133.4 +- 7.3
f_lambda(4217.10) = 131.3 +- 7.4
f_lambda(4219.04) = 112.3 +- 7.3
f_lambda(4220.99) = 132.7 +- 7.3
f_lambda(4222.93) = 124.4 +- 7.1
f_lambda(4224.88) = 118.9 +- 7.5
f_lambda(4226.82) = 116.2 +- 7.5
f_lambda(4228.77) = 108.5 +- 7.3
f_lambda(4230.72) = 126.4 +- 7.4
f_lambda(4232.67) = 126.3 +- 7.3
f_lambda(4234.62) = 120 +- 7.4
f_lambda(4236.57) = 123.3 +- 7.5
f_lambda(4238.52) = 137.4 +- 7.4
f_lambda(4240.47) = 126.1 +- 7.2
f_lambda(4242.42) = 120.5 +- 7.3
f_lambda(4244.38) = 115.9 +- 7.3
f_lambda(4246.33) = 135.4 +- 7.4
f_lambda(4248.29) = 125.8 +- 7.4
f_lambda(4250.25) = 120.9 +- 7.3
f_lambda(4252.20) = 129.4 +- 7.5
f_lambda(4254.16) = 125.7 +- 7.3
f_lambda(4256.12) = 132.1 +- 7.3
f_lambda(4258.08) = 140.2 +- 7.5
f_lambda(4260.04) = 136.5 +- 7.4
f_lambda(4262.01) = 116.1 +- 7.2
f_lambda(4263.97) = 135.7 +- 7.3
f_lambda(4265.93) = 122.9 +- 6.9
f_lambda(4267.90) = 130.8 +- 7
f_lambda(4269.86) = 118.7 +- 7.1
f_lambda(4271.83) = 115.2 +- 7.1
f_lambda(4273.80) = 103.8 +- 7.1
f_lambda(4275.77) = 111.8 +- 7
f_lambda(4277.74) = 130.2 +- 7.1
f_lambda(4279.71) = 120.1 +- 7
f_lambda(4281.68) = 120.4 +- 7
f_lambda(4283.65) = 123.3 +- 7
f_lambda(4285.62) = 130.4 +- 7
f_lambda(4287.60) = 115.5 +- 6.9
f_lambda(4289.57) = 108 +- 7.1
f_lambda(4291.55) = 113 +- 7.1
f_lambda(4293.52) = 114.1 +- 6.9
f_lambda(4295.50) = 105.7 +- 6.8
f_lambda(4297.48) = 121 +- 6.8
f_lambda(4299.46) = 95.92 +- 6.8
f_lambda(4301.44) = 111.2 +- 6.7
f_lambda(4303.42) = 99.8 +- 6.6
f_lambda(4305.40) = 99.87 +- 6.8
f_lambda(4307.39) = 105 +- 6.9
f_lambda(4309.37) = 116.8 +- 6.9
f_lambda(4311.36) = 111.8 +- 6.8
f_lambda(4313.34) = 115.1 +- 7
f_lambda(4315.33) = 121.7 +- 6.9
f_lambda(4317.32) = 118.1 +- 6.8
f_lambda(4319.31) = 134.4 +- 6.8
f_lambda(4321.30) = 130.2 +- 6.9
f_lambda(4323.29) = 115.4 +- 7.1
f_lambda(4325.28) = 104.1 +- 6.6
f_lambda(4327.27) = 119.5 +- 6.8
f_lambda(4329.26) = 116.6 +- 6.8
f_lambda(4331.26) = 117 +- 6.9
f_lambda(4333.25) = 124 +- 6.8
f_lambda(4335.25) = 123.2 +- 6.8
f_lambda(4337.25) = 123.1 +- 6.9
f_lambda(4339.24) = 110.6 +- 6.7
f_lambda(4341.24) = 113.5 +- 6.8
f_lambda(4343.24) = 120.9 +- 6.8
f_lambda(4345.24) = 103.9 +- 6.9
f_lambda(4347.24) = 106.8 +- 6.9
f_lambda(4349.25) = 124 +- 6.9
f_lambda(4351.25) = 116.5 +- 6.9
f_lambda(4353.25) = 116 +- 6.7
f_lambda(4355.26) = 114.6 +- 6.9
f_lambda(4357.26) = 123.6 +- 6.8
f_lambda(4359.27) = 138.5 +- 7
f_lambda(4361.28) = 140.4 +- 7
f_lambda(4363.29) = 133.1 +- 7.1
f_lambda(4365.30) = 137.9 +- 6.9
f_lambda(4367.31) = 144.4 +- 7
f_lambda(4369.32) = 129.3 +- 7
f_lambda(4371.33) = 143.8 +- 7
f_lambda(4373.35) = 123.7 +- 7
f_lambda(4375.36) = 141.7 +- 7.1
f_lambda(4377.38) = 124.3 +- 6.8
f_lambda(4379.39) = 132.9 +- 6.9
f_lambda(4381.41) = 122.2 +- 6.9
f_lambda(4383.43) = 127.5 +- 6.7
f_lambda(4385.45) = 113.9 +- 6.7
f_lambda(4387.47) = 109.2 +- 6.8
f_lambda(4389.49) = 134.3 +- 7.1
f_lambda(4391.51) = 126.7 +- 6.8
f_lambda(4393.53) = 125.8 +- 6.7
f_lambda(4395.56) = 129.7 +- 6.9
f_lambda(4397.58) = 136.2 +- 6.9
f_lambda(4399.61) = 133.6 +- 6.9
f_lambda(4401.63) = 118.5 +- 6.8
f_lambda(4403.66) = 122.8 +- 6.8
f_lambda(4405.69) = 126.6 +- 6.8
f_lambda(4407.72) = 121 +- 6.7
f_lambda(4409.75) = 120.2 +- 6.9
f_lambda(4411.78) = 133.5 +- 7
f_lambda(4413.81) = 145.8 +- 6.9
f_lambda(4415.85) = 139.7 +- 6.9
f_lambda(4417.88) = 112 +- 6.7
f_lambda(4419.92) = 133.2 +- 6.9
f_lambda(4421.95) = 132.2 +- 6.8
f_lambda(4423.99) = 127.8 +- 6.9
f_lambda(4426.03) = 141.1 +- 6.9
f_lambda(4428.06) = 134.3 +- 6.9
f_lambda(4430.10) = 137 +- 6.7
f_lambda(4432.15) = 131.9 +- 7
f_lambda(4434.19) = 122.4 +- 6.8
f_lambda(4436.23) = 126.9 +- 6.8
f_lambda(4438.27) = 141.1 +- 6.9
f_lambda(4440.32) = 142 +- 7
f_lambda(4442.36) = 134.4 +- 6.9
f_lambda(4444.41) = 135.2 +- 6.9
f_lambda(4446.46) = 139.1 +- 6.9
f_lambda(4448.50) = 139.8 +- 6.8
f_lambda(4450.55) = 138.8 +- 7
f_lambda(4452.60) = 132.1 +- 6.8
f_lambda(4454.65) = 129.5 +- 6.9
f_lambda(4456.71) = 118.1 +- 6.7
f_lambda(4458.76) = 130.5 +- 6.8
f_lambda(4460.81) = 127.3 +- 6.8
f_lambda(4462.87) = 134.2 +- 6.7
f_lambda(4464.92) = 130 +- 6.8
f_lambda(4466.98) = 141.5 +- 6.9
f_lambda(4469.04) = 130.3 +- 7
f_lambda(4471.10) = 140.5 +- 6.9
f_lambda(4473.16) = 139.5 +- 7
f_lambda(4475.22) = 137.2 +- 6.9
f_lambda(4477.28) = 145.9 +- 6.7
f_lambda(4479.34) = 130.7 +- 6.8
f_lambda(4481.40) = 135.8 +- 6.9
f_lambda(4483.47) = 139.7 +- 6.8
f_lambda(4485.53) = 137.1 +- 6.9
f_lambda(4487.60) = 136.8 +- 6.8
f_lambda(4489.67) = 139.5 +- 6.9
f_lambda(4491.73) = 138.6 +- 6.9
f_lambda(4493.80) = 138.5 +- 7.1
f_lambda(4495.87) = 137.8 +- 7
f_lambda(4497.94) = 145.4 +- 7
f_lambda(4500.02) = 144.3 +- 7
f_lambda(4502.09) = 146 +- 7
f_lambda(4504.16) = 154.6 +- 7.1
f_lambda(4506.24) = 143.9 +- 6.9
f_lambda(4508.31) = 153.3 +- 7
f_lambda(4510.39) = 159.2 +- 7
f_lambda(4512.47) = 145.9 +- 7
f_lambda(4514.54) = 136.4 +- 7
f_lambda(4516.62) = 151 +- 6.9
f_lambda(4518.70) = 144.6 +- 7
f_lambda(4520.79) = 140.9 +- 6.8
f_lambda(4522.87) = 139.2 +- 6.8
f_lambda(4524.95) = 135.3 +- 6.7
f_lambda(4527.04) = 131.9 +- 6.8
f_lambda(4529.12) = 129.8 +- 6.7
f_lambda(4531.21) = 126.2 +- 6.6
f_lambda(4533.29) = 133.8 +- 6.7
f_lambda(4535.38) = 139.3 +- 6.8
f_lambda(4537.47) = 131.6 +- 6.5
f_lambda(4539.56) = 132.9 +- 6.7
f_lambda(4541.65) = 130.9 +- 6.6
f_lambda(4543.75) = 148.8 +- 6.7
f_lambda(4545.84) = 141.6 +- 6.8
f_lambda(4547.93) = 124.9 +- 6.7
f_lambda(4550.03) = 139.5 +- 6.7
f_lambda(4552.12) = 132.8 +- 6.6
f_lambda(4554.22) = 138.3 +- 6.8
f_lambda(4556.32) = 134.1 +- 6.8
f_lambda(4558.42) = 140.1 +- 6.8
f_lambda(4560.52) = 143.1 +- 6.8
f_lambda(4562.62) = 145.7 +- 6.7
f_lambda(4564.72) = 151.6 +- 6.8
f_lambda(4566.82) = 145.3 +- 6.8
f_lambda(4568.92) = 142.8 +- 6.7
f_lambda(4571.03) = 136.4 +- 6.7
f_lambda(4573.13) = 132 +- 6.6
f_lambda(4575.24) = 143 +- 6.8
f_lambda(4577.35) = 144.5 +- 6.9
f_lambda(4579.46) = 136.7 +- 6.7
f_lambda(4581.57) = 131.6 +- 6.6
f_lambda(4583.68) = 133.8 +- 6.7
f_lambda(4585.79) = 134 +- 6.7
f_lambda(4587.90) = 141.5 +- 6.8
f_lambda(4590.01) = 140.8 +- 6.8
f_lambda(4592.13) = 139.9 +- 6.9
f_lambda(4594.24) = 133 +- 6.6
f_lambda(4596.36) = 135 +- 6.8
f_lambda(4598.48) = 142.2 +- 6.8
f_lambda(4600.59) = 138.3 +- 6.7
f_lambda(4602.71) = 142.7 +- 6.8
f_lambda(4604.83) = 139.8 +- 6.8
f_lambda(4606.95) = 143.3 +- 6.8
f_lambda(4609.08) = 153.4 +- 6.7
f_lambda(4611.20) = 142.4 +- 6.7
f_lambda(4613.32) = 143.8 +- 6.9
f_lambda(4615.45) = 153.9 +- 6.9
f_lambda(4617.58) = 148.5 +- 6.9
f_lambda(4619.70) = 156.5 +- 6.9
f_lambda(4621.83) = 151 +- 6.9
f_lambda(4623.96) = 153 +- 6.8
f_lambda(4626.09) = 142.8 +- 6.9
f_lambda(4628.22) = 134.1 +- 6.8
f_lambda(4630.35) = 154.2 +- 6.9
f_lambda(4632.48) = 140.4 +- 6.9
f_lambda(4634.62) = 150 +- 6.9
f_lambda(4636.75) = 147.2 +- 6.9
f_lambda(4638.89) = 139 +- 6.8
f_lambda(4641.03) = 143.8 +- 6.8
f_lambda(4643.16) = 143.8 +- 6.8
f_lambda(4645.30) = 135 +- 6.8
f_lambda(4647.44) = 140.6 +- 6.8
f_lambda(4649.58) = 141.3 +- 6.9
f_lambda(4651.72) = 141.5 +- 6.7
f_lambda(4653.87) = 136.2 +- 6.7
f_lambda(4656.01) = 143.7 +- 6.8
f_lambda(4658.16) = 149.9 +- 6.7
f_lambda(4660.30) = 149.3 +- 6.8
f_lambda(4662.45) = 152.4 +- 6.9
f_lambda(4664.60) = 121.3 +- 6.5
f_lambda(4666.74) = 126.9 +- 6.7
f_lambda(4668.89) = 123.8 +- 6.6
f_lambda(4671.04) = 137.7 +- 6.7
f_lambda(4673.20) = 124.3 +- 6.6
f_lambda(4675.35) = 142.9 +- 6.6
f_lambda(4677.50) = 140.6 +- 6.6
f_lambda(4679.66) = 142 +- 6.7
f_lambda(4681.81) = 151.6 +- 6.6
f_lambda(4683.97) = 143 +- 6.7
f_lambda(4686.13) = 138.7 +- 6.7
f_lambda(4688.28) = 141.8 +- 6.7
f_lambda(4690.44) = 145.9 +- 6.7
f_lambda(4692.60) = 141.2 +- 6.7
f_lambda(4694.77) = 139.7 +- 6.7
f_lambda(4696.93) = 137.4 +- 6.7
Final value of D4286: 0.07 mag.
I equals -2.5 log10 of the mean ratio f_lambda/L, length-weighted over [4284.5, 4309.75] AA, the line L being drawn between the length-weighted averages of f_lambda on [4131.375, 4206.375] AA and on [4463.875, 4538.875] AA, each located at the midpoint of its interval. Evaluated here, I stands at 0.140 mag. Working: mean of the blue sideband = 117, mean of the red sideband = 140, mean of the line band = 110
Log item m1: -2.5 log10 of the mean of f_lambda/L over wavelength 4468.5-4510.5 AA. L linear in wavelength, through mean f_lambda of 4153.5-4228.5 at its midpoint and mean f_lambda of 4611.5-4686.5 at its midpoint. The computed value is -0.06 mag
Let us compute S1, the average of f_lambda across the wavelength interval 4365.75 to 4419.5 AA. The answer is 129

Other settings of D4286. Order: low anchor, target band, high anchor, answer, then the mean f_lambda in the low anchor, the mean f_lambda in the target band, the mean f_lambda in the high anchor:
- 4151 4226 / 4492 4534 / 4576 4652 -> -0.04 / 119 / 142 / 143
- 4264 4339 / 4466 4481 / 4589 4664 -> -0.05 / 117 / 138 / 144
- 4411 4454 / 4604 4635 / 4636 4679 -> -0.07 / 134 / 147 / 139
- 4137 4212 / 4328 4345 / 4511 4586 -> 0.08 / 117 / 118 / 138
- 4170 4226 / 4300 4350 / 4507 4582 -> 0.10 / 119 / 115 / 139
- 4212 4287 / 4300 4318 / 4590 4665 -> 0.15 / 124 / 111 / 144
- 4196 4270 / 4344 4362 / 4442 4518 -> 0.10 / 125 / 120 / 139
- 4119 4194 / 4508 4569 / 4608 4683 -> -0.02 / 117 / 139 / 143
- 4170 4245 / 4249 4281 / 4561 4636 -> -0.01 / 120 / 124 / 143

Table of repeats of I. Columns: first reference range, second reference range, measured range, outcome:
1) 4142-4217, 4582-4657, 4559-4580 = -0.02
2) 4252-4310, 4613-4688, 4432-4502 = -0.04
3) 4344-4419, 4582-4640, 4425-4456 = -0.03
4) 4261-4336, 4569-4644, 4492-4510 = -0.09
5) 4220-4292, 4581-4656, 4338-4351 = 0.13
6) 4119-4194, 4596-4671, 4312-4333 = 0.06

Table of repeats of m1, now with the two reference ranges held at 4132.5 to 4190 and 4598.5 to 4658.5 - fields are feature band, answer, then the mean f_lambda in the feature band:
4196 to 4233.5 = -0.032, 122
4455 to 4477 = 0.010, 133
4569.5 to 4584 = 0.032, 137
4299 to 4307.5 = 0.209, 102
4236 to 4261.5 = -0.065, 128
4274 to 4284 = 0.027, 120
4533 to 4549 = 0.028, 135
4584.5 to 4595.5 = 0.034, 138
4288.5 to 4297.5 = 0.112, 112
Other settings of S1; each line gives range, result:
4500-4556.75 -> 140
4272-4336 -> 115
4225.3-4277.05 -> 124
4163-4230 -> 118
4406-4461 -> 132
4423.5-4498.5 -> 135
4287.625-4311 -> 109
